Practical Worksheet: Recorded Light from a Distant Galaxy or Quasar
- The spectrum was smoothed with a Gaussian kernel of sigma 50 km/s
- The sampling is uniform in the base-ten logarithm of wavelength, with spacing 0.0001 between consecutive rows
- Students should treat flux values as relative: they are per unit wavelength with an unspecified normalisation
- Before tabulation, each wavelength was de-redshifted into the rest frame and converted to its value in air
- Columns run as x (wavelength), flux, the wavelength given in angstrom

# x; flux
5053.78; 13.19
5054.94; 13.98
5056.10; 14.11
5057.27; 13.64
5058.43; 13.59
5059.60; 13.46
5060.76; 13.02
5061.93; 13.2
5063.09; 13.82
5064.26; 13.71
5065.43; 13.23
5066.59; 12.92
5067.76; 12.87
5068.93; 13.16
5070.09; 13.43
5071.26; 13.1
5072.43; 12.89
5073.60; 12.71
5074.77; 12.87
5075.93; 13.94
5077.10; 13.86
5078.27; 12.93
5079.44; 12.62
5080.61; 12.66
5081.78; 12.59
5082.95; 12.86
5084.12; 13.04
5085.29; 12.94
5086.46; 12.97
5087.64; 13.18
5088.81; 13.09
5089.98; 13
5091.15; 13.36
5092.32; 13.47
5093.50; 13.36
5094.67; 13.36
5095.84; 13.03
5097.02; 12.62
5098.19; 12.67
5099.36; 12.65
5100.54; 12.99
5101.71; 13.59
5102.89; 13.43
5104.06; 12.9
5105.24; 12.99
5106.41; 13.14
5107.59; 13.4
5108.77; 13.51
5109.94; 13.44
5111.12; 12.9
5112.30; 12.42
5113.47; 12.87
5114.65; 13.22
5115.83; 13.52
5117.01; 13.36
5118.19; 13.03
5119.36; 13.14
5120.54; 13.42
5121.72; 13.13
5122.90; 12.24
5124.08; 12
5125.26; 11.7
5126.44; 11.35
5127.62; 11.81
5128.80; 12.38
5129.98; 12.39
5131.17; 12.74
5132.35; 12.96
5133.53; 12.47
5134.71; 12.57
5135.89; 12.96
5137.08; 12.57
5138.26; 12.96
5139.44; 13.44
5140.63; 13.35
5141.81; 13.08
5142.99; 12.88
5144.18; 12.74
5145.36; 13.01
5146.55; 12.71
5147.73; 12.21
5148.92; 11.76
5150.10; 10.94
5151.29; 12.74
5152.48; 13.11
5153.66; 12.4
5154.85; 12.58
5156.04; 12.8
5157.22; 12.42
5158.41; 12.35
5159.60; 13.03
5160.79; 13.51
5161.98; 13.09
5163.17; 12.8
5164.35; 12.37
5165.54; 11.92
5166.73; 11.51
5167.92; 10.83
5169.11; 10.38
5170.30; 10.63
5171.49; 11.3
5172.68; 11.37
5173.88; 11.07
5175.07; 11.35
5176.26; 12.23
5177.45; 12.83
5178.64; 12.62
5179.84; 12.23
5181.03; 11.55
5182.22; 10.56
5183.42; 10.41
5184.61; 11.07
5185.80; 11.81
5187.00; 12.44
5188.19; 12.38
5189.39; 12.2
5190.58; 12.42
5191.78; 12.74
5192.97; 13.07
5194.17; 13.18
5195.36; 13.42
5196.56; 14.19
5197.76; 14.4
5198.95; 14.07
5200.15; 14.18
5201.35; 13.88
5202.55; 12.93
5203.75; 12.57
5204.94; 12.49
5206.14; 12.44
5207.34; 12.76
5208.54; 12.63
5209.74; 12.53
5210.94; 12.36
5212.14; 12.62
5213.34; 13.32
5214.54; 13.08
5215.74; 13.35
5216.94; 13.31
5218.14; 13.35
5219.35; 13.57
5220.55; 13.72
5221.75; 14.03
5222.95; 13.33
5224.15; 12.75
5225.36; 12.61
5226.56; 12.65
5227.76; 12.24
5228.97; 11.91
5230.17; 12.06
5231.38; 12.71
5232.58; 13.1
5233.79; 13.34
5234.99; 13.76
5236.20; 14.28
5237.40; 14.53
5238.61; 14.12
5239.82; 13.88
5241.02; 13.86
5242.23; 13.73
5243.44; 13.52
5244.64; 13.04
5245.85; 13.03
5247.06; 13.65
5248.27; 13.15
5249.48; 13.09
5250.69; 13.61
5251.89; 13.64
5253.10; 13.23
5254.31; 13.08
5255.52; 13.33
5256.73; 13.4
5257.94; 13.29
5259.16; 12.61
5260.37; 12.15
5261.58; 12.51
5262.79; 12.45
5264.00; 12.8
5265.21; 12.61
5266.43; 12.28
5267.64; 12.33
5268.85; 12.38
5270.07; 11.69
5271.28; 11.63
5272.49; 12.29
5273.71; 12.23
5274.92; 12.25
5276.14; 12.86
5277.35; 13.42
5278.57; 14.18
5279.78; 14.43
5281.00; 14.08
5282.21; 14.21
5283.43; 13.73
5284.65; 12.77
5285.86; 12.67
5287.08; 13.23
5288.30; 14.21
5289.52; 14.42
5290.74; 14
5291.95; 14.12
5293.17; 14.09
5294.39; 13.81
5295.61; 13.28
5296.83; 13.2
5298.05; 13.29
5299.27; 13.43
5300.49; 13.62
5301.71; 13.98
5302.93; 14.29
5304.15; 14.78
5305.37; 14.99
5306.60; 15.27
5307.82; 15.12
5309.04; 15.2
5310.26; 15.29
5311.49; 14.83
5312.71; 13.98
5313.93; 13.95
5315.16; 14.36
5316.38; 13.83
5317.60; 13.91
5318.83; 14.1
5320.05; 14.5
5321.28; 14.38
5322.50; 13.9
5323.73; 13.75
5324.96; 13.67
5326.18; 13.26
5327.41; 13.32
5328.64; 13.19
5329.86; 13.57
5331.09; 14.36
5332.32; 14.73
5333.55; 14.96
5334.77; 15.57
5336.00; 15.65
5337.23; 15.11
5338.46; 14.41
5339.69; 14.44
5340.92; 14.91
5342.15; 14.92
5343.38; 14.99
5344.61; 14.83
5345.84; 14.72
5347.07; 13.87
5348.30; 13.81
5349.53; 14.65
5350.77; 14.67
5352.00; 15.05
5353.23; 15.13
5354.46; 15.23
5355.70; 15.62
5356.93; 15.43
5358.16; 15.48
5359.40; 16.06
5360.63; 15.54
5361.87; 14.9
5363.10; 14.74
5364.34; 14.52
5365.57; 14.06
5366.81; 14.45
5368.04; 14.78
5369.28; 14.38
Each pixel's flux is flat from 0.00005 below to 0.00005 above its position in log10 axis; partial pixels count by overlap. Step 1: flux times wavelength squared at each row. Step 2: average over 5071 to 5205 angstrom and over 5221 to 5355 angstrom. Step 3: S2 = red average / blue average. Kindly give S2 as 1.15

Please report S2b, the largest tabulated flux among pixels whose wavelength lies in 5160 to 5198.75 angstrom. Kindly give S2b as 14.4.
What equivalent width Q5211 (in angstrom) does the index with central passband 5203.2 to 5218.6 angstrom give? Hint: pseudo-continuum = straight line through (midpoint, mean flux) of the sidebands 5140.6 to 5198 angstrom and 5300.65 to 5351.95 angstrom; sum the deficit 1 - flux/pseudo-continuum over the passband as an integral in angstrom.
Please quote 0.01 angstrom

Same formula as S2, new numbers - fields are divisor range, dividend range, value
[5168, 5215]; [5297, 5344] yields 1.22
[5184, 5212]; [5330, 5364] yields 1.23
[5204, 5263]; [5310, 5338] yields 1.12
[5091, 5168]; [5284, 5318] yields 1.18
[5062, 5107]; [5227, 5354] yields 1.14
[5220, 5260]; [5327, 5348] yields 1.14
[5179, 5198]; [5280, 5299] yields 1.15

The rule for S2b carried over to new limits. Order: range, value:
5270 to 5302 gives 14.43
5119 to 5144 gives 13.44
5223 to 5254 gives 14.53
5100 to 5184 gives 13.59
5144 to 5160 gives 13.11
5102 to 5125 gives 13.52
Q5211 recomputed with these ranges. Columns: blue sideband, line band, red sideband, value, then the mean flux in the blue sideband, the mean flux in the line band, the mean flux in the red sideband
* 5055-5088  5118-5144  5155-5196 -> -0.23 angstrom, 13.2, 12.7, 12.1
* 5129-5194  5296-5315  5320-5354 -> -0.38 angstrom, 12.3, 14.3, 14.4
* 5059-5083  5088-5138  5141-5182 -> -0.75 angstrom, 13.1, 12.9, 12.2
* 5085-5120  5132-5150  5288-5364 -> 0.84 angstrom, 13.1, 12.7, 14.5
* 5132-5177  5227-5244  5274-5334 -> -0.18 angstrom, 12.3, 13.3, 14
